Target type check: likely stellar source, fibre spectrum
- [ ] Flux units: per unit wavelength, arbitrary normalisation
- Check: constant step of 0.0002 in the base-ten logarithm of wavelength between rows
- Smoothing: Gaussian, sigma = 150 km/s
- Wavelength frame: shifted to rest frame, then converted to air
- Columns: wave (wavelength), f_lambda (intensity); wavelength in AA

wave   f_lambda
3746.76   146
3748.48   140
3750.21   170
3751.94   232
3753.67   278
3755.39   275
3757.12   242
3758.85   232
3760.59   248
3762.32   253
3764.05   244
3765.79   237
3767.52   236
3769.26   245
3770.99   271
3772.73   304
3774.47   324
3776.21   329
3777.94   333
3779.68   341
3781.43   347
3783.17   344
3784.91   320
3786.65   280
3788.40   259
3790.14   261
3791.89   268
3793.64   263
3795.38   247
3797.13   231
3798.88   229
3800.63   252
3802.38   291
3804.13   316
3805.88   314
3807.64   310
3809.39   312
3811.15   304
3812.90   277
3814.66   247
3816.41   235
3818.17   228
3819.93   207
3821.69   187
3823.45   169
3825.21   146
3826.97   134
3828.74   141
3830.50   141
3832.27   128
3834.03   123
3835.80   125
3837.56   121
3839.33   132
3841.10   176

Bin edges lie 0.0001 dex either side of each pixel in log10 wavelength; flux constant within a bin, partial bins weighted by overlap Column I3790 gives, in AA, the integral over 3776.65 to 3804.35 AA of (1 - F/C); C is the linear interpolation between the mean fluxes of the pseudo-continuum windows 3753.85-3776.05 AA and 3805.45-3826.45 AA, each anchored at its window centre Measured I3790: -3.8 AA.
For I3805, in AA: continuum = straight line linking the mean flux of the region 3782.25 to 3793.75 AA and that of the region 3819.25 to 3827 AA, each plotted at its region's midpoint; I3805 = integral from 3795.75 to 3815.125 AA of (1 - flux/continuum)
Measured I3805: -4.5 AA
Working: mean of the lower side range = 287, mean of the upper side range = 171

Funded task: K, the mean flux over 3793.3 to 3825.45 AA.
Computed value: 253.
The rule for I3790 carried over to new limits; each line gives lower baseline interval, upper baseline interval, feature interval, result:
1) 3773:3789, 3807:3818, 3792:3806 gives 1.4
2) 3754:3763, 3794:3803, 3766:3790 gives -4.7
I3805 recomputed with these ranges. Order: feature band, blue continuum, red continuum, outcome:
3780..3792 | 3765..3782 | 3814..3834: -1.52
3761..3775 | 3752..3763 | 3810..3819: -0.44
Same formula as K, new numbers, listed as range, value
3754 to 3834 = 254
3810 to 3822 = 245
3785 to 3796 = 267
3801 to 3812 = 305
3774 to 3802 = 289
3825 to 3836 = 134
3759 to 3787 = 290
